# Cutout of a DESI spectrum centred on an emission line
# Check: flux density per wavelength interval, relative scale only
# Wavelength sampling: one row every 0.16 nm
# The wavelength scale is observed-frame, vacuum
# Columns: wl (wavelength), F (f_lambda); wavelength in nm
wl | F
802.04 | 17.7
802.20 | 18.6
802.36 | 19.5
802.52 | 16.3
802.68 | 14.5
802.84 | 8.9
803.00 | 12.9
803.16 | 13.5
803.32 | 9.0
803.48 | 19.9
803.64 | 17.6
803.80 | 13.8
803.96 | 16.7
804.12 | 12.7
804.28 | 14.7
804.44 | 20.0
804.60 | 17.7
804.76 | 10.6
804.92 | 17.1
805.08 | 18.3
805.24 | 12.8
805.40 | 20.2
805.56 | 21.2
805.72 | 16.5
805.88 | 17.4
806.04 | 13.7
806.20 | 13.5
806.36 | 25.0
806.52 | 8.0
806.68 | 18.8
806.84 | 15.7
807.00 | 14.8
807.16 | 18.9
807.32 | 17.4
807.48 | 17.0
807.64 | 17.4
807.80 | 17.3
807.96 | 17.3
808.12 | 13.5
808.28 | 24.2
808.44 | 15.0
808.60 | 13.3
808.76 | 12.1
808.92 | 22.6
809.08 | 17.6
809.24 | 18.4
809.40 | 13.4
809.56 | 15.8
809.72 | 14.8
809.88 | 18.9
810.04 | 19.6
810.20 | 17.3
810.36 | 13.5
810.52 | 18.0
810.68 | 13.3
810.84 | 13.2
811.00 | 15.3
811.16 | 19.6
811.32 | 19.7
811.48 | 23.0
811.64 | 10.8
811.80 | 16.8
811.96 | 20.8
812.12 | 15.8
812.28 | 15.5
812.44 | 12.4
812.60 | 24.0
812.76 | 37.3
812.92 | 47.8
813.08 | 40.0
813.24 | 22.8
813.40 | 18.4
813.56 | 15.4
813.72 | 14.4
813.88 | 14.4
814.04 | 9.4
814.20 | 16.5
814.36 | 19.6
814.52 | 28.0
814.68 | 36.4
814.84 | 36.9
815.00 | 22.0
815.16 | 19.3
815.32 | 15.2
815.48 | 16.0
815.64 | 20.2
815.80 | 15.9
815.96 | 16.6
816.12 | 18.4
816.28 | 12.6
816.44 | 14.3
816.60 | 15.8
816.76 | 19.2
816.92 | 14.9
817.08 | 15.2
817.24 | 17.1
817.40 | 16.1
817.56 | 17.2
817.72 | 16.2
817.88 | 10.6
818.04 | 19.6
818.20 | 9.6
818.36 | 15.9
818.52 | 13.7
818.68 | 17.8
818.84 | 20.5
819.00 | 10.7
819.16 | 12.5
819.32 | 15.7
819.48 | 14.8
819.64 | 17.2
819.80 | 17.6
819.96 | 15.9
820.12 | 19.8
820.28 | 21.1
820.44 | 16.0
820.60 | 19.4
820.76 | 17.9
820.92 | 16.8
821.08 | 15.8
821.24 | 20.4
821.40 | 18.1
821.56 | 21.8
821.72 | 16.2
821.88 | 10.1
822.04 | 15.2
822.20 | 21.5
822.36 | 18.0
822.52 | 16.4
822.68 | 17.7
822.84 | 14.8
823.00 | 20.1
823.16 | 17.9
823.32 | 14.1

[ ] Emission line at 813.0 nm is [S II]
